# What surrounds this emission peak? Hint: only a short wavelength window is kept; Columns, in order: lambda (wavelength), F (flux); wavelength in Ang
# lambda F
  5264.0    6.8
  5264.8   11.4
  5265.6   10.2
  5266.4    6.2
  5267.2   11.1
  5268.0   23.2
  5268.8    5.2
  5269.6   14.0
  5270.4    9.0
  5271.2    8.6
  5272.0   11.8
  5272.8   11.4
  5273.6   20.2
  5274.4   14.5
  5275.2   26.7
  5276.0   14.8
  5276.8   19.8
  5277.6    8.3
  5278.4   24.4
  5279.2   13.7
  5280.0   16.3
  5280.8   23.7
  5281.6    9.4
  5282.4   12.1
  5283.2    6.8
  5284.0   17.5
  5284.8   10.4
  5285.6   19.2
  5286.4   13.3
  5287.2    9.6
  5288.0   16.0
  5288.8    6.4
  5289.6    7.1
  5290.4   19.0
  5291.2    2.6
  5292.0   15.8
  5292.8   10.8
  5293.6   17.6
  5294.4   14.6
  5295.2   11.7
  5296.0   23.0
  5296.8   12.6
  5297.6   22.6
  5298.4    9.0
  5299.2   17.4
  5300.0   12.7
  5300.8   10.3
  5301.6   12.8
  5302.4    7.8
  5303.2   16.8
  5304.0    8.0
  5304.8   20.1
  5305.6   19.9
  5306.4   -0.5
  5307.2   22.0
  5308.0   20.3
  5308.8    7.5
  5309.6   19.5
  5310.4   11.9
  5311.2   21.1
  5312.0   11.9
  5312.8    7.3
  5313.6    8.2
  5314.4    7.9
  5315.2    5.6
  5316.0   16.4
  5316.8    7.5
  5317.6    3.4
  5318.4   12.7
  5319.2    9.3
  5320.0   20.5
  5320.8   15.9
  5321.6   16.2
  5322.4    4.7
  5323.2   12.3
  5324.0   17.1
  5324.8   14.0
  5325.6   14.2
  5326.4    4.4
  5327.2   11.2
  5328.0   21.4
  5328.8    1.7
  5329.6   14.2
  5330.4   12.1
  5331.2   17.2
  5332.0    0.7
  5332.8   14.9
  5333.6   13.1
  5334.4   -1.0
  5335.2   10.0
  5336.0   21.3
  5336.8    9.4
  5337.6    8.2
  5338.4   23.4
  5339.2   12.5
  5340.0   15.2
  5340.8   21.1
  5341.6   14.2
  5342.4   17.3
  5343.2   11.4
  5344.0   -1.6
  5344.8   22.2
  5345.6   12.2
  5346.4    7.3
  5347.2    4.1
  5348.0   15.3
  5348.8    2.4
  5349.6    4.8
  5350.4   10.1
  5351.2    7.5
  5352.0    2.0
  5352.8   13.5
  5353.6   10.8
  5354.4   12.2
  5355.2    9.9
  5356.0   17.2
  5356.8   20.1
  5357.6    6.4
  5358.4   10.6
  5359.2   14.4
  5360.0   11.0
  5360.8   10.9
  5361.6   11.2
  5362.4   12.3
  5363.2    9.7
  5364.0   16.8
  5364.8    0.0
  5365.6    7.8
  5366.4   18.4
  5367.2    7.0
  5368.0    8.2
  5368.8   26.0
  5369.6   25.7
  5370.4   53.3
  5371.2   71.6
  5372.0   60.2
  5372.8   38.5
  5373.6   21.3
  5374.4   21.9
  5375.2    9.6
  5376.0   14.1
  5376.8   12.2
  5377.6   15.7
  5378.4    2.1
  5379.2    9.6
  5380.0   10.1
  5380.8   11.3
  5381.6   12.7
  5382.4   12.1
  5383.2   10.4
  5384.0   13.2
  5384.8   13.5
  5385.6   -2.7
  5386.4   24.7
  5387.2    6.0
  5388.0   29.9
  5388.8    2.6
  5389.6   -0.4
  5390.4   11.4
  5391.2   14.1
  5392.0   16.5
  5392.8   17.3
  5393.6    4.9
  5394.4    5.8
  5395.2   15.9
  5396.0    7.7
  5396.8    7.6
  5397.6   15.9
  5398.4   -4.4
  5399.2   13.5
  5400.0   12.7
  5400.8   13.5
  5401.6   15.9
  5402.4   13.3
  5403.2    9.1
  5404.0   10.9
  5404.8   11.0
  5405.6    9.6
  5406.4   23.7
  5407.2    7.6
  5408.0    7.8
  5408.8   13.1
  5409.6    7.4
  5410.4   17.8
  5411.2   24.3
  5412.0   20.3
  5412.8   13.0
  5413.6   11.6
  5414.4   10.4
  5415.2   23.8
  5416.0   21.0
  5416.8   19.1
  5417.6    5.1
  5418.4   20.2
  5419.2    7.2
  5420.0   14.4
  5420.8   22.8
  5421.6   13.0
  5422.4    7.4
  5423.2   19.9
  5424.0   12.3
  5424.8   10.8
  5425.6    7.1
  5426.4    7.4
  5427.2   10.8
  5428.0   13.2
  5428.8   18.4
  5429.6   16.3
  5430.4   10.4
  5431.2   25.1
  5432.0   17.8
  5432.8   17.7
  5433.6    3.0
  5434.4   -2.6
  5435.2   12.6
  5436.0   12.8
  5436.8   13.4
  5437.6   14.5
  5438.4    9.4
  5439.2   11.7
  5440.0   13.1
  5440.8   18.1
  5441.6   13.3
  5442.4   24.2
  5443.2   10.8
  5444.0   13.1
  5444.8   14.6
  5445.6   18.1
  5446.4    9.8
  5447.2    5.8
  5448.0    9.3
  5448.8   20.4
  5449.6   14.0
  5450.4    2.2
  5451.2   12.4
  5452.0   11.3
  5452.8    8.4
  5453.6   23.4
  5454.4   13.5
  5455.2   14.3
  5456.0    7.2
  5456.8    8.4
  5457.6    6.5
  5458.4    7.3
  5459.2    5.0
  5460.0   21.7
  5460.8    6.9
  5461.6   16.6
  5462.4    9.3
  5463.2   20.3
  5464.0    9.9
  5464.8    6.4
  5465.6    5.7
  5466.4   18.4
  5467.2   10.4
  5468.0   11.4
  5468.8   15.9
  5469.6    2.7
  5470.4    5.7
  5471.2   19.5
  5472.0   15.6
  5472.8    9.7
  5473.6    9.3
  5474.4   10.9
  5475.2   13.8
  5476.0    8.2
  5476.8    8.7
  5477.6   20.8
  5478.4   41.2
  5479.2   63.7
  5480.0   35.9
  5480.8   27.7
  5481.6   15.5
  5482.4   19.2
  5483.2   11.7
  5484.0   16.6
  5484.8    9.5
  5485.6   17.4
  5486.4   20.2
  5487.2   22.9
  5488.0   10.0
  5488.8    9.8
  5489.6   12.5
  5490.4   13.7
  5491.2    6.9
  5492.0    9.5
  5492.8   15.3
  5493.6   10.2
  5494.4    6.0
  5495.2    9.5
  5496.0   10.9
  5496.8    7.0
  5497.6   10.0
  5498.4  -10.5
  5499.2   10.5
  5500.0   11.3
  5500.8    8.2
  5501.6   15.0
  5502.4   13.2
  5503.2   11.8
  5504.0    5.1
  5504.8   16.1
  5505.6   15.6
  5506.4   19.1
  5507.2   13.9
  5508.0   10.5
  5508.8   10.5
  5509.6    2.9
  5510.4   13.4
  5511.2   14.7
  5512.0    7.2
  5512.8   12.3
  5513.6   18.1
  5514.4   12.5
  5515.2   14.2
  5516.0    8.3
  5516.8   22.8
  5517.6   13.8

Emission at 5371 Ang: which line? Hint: H-beta 4861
